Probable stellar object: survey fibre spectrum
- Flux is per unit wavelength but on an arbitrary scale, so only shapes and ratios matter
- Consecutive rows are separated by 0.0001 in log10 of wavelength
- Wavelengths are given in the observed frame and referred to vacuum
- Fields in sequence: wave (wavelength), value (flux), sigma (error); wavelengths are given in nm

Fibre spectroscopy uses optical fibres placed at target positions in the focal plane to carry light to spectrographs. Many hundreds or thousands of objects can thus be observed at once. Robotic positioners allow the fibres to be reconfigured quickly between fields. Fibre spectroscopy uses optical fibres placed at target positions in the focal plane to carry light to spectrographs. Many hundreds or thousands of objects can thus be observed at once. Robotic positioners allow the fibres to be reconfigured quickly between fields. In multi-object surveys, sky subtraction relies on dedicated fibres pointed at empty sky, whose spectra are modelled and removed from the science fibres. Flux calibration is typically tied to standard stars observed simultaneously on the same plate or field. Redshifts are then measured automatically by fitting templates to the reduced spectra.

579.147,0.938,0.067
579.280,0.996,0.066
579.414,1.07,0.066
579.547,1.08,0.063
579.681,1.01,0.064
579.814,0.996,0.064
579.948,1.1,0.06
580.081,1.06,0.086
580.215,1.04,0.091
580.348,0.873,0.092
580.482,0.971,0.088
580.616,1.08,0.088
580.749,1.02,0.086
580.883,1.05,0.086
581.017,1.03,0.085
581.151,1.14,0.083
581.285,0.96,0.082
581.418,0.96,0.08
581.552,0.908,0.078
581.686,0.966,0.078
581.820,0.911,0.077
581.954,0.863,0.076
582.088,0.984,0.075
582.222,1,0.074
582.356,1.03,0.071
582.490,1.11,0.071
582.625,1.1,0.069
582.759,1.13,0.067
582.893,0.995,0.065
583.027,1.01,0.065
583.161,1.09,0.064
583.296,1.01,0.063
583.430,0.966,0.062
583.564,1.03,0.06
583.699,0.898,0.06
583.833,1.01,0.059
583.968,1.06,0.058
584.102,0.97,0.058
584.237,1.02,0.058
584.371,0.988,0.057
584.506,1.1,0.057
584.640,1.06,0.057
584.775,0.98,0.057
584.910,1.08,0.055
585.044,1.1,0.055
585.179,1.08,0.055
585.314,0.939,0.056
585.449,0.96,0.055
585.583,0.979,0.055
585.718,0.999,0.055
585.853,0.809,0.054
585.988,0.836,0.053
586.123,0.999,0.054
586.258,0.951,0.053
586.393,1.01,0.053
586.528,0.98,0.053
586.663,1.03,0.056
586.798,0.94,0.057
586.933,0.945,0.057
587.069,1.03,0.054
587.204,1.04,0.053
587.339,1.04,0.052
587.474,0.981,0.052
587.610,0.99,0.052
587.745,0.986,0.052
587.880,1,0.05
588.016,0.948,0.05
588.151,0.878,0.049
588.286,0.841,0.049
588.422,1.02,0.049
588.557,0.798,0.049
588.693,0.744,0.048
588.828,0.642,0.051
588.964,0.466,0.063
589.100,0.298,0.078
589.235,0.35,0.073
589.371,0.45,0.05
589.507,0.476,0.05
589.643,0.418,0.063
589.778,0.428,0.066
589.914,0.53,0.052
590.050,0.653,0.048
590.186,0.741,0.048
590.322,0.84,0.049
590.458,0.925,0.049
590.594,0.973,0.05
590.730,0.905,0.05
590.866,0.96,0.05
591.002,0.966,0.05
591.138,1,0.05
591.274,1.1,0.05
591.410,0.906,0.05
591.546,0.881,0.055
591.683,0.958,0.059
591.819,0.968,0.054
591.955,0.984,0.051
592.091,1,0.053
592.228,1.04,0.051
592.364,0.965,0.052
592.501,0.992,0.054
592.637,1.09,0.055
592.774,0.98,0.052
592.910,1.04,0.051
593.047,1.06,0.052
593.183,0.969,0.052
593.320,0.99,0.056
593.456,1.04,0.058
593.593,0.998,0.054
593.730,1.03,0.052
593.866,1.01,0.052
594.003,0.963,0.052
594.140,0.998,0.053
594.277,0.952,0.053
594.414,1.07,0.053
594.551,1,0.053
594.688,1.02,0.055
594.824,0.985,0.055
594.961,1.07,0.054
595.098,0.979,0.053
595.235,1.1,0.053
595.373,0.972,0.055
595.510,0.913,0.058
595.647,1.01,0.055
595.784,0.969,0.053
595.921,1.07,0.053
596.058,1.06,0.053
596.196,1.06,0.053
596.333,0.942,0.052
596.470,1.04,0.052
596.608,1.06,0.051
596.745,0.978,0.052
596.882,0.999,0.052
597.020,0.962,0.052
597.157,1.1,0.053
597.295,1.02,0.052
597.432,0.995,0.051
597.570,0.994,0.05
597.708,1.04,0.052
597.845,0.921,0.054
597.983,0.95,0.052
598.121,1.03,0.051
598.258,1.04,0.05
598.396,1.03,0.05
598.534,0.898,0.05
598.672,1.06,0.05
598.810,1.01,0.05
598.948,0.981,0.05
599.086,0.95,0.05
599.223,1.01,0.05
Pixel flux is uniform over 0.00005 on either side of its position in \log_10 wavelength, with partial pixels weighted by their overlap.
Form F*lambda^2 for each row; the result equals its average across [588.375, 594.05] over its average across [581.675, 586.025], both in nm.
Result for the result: 0.9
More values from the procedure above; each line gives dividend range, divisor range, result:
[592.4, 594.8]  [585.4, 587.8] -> 1.06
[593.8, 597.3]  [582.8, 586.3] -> 1.05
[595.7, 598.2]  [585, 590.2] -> 1.26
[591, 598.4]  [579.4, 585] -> 1.03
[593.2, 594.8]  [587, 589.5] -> 1.29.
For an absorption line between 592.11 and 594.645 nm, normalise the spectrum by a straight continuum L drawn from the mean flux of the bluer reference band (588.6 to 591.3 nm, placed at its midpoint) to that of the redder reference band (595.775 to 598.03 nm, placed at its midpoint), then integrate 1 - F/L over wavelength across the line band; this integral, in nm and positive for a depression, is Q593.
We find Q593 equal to -0.493 nm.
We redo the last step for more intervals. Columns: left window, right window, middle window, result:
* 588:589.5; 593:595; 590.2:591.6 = -0.24 nm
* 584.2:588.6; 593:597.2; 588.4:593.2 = 0.87 nm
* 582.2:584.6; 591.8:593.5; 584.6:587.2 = 0.10 nm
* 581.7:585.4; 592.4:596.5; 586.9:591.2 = 0.96 nm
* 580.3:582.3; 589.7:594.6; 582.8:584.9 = -0.09 nm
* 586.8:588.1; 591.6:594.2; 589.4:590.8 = 0.44 nm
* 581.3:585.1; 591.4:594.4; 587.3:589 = 0.21 nm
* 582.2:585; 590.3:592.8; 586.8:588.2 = 0.03 nm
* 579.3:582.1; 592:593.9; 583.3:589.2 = 0.42 nm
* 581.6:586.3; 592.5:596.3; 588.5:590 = 0.74 nm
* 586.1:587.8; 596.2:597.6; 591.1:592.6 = 0.03 nm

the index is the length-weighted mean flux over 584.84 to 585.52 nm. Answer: 1.03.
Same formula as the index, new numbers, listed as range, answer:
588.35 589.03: 0.735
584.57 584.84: 1.02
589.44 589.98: 0.463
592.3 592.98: 1.01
